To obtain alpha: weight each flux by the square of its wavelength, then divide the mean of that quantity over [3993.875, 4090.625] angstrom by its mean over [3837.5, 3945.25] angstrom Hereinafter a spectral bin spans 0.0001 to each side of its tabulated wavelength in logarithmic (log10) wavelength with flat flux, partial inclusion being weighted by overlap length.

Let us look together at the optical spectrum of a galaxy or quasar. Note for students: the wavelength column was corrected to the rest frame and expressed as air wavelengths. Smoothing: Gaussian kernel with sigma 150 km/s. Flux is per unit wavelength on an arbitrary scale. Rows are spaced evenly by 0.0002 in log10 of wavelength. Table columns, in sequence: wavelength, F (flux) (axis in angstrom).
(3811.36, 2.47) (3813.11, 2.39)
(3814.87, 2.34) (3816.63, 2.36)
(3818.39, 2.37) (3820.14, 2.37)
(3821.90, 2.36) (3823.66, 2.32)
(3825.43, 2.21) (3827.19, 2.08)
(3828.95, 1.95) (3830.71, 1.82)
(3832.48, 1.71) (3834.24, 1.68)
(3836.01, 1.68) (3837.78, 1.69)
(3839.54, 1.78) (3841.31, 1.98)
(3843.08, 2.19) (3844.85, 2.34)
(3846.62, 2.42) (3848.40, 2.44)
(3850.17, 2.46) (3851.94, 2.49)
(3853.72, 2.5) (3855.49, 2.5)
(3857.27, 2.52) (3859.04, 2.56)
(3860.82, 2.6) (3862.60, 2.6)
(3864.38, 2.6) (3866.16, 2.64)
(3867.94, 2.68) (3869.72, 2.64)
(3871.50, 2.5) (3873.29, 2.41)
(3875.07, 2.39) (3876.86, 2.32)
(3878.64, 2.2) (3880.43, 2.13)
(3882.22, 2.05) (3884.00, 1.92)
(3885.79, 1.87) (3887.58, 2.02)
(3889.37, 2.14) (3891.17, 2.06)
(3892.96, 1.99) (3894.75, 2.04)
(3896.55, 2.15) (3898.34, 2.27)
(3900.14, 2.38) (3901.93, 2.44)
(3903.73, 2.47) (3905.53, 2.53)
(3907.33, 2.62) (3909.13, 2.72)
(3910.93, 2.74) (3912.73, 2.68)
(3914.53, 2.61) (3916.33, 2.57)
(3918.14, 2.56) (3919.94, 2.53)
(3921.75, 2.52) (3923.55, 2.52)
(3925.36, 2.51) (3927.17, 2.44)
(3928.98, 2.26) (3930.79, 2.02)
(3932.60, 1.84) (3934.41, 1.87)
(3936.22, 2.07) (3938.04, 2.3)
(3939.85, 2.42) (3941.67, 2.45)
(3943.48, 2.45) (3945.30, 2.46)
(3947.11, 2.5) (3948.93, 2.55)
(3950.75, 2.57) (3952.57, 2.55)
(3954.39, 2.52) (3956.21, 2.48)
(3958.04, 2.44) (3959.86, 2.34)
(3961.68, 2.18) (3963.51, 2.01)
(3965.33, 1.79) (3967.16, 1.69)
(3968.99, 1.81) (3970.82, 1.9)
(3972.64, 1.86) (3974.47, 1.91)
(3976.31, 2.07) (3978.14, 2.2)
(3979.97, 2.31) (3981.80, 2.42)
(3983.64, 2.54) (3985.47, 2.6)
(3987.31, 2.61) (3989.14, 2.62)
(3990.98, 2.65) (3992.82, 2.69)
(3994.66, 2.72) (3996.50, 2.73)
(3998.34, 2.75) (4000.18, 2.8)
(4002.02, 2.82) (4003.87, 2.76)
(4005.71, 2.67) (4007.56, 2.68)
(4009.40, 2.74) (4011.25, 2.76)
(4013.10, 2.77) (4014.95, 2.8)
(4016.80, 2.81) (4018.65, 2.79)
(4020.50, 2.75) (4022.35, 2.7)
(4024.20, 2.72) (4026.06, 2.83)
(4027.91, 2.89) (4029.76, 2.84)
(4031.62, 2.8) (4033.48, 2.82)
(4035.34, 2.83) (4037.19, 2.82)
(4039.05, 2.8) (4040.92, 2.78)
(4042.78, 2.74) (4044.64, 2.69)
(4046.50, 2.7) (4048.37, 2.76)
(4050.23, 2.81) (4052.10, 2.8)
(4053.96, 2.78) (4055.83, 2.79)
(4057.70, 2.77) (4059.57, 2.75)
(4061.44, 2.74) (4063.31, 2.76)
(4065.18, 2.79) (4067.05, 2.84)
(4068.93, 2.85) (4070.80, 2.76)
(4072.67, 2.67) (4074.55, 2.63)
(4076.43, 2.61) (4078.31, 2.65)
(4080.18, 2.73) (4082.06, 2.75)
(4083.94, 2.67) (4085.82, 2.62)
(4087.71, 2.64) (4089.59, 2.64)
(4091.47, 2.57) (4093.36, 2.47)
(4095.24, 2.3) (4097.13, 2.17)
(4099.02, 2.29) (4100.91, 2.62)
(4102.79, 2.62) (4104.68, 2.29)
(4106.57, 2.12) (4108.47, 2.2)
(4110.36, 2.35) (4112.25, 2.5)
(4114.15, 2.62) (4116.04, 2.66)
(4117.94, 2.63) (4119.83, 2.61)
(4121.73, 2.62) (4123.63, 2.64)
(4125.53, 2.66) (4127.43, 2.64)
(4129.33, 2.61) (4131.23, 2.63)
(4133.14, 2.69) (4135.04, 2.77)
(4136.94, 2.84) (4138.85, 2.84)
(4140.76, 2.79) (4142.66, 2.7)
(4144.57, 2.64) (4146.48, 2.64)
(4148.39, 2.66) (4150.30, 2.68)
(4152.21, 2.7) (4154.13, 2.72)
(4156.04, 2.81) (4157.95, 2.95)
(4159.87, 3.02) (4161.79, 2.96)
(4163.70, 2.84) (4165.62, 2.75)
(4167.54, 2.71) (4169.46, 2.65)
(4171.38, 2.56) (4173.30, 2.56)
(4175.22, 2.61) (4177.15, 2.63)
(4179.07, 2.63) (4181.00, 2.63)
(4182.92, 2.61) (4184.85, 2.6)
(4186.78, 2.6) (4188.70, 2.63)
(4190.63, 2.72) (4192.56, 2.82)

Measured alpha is 1.26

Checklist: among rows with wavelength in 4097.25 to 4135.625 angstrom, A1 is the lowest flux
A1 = 2.12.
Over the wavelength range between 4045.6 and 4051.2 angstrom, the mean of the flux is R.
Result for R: 2.75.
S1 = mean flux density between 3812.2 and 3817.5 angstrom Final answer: 2.36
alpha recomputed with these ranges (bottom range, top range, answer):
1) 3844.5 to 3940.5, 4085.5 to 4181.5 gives 1.25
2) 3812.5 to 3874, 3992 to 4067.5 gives 1.33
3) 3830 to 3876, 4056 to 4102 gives 1.28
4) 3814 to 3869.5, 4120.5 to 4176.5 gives 1.40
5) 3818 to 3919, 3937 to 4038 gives 1.16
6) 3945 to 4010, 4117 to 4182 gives 1.22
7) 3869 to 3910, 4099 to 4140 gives 1.27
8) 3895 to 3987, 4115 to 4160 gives 1.28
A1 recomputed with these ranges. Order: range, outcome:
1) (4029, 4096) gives 2.3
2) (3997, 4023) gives 2.67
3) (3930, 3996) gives 1.69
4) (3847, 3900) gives 1.87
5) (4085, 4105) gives 2.17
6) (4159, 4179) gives 2.56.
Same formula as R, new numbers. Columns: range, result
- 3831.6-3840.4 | 1.71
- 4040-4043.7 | 2.76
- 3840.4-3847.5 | 2.23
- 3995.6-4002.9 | 2.78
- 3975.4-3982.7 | 2.25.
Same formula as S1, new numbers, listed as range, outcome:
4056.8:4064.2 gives 2.75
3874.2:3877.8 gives 2.35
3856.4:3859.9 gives 2.54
